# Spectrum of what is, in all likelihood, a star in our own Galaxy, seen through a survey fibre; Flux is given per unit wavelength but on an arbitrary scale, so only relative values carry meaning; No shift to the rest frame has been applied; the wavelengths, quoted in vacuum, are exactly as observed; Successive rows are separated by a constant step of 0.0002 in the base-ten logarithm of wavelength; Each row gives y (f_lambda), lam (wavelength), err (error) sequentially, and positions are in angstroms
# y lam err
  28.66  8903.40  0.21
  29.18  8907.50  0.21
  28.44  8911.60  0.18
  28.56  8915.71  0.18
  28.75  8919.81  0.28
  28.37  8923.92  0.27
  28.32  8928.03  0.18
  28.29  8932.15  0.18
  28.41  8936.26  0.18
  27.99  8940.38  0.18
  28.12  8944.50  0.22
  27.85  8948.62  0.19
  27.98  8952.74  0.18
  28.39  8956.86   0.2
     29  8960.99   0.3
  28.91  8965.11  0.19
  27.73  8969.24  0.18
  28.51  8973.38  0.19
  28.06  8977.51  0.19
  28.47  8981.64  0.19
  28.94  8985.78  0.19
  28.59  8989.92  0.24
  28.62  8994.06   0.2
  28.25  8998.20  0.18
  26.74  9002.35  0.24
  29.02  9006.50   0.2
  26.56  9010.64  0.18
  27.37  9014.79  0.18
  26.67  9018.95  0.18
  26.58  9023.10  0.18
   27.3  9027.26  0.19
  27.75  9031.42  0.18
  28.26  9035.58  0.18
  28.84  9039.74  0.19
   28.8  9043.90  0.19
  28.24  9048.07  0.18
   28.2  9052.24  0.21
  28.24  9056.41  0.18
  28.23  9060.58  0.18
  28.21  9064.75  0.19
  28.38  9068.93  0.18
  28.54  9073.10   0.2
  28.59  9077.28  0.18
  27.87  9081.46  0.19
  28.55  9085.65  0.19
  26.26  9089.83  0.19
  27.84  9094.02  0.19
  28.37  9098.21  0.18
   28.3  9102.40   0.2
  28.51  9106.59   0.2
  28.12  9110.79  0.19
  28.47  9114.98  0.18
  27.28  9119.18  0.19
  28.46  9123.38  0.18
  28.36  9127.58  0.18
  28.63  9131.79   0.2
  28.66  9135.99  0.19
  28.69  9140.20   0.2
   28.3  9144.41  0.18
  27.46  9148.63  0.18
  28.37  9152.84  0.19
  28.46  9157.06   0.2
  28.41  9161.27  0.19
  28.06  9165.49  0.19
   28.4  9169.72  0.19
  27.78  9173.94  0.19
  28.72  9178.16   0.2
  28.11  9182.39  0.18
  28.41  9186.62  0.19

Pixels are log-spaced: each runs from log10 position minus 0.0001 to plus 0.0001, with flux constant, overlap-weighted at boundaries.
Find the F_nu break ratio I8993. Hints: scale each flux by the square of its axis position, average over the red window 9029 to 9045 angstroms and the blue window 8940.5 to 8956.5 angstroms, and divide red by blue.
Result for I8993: 1.03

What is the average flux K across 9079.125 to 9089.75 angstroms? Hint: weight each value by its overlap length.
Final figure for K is 27.8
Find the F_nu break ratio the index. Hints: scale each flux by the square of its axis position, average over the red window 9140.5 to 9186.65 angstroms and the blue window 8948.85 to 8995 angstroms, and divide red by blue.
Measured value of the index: 1.04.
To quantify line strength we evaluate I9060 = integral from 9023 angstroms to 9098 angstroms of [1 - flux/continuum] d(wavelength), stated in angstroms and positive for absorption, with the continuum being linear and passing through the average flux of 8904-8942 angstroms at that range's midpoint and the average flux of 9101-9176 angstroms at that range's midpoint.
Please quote 0.7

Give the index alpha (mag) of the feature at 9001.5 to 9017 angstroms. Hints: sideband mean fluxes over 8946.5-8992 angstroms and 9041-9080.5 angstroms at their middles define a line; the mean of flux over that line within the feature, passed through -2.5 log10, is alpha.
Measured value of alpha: 0.04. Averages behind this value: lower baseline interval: 28.4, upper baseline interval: 28.4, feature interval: 27.5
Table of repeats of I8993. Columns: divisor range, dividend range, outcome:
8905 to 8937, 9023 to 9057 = 1.01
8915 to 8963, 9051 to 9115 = 1.03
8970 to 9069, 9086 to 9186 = 1.03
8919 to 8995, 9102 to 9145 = 1.04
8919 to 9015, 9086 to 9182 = 1.04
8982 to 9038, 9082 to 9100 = 1.02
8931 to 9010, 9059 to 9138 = 1.03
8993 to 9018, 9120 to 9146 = 1.06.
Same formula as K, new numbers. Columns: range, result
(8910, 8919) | 28.5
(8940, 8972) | 28.3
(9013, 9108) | 28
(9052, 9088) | 28.3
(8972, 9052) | 28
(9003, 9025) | 27.2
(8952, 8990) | 28.5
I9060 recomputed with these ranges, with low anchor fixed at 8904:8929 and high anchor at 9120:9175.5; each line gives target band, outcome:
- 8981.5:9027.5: 1.2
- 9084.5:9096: 0.4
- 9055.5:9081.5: 0.1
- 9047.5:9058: 0.1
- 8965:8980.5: 0.2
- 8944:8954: 0.2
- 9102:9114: 0.0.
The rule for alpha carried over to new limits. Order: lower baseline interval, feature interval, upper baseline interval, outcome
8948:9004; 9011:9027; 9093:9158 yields 0.06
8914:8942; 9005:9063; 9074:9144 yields 0.02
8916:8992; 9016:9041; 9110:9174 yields 0.03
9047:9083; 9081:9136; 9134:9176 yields 0.01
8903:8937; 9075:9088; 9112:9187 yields 0.00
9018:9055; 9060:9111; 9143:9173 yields 0.00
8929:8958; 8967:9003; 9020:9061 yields -0.01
